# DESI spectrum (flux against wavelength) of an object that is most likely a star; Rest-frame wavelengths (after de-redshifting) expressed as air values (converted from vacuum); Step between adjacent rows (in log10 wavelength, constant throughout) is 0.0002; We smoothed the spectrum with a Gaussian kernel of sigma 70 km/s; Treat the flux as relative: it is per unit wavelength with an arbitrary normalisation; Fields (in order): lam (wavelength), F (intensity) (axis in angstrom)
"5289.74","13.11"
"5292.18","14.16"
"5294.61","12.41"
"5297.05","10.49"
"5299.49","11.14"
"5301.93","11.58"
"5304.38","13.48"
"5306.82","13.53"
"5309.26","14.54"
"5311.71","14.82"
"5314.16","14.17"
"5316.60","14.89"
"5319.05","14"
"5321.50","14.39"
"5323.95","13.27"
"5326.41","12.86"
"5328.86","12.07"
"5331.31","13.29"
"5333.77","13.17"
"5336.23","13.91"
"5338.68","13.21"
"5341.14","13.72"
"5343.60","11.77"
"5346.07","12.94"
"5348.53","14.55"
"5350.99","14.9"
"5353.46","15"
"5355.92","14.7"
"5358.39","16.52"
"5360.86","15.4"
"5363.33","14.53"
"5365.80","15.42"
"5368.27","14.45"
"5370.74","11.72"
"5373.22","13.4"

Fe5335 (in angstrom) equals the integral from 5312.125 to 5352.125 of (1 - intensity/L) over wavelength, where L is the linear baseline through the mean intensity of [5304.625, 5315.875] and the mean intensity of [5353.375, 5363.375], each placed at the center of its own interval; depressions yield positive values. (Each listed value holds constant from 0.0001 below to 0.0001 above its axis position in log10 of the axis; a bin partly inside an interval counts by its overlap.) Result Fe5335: 3.1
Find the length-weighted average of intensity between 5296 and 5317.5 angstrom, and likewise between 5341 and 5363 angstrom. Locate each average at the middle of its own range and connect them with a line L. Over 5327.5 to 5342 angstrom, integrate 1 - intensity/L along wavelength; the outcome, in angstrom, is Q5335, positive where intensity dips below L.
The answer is 0.8 angstrom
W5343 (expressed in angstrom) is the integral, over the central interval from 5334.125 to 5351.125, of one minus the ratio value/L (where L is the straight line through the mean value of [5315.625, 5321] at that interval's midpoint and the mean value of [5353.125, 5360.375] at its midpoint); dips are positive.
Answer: 1.8 angstrom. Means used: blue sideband 14.4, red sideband 15.5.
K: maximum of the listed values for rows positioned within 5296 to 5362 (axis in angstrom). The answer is 16.52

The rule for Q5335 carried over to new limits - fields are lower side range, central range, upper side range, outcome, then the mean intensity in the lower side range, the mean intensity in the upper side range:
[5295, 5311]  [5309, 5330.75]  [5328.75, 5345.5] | -1.78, 12.5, 13.1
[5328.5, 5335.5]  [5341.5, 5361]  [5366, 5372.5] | -1.66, 13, 13.5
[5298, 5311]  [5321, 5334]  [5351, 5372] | 0.49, 12.9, 14.7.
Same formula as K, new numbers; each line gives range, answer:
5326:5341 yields 13.91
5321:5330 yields 14.39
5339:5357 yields 15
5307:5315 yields 14.82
